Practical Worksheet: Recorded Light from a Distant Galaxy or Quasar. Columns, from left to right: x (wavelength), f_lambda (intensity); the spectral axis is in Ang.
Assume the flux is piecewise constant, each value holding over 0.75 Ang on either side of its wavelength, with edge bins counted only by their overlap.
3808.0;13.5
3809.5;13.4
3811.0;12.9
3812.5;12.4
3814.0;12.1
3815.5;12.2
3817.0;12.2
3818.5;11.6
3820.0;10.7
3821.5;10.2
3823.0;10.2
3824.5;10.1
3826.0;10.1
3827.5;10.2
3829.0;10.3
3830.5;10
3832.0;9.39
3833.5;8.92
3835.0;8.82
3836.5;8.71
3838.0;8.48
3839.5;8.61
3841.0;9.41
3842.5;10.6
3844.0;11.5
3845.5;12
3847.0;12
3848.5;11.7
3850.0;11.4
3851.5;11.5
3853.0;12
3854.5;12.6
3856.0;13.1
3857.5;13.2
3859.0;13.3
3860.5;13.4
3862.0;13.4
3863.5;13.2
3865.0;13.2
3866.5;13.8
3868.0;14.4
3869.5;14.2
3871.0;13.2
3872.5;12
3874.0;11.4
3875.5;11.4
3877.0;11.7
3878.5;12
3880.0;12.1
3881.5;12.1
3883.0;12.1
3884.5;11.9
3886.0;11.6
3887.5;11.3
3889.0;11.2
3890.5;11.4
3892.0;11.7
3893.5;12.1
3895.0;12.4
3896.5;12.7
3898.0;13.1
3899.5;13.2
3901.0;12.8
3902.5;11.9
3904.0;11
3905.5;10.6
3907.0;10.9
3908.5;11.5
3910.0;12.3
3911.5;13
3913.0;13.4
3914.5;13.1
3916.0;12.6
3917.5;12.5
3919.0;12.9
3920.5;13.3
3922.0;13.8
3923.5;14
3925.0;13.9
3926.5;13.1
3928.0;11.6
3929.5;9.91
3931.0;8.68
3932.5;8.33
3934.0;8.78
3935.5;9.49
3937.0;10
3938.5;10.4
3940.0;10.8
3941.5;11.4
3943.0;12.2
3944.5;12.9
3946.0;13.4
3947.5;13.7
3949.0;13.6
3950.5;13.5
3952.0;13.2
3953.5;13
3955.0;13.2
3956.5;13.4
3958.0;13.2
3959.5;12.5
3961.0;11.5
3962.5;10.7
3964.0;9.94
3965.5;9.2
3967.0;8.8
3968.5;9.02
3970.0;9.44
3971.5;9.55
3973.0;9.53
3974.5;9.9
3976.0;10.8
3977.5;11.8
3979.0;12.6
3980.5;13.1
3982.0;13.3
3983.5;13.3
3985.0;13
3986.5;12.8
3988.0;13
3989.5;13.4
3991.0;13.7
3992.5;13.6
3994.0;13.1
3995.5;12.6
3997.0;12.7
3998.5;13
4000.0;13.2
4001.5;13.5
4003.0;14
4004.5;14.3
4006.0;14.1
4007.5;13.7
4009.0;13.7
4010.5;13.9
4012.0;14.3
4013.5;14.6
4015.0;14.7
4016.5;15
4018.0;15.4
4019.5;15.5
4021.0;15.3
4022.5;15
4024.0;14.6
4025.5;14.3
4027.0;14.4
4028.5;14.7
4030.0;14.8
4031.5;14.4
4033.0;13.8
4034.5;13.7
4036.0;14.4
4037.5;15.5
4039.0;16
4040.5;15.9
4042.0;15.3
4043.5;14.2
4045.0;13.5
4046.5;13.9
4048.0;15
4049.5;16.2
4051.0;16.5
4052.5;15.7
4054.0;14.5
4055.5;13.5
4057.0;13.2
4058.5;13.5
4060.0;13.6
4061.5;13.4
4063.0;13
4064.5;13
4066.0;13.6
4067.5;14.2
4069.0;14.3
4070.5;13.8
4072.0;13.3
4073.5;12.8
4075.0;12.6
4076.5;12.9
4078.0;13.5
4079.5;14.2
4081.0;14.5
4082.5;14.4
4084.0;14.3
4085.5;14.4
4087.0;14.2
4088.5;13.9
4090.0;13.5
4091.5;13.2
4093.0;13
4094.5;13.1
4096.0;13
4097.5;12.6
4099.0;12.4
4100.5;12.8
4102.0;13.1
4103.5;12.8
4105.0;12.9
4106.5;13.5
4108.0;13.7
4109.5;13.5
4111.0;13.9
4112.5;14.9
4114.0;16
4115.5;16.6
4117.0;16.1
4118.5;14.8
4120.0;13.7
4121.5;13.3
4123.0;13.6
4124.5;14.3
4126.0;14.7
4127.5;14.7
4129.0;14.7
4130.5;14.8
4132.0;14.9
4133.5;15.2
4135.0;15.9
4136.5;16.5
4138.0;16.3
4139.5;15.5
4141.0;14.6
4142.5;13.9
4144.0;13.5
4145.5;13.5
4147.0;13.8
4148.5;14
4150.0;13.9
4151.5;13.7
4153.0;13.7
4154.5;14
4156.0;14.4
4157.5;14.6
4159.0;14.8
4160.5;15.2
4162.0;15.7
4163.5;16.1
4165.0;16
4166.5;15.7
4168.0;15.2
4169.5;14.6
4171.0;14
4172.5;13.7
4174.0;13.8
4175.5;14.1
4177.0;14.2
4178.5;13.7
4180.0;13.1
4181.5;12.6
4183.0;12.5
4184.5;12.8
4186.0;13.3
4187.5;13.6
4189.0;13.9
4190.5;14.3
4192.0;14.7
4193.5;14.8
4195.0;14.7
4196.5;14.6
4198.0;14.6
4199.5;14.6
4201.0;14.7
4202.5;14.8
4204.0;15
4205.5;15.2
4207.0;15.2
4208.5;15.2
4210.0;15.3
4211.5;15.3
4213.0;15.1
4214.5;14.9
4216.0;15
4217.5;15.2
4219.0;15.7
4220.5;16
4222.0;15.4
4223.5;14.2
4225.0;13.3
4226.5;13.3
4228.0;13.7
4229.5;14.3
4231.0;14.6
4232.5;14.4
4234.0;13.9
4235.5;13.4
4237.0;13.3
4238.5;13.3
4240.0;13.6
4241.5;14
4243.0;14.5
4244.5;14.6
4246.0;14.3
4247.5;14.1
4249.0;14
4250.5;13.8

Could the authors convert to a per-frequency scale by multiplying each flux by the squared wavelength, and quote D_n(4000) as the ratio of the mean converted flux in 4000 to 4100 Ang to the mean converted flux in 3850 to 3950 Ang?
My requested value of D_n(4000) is 1.25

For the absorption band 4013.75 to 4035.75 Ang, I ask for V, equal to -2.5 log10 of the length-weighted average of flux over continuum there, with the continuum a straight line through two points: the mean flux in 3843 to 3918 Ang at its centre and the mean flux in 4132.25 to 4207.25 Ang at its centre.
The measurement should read -0.100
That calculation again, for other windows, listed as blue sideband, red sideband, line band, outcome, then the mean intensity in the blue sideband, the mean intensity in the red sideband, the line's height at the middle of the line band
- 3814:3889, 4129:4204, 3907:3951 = 0.022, 11.5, 14.4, 12.2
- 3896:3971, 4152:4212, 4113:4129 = -0.074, 11.8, 14.5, 13.8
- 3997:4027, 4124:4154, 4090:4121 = 0.058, 14.3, 14.6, 14.5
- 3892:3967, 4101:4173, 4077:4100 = 0.027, 12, 14.5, 13.9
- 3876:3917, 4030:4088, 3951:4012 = 0.072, 12.1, 14.2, 13.2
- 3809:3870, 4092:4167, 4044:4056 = -0.099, 11.5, 14.3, 13.6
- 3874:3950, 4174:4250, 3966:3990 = 0.094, 11.9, 14.3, 12.4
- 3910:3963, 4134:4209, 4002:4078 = -0.090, 12.2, 14.5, 13.2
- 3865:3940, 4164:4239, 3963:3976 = 0.296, 12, 14.4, 12.5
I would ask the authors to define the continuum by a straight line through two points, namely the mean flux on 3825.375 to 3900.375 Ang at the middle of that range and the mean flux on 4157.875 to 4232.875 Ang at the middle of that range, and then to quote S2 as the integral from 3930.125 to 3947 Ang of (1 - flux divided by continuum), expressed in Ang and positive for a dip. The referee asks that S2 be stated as 2.4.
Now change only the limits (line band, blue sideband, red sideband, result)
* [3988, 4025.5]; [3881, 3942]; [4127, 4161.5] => -3.12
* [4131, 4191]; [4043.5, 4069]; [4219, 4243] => -1.04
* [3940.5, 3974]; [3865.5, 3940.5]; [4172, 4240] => 1.93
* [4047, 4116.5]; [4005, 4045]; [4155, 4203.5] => 3.30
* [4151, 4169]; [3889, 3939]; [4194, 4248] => -1.20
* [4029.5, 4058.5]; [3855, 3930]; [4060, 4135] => -2.54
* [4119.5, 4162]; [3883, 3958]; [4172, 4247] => -2.34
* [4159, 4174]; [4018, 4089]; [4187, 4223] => -0.30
